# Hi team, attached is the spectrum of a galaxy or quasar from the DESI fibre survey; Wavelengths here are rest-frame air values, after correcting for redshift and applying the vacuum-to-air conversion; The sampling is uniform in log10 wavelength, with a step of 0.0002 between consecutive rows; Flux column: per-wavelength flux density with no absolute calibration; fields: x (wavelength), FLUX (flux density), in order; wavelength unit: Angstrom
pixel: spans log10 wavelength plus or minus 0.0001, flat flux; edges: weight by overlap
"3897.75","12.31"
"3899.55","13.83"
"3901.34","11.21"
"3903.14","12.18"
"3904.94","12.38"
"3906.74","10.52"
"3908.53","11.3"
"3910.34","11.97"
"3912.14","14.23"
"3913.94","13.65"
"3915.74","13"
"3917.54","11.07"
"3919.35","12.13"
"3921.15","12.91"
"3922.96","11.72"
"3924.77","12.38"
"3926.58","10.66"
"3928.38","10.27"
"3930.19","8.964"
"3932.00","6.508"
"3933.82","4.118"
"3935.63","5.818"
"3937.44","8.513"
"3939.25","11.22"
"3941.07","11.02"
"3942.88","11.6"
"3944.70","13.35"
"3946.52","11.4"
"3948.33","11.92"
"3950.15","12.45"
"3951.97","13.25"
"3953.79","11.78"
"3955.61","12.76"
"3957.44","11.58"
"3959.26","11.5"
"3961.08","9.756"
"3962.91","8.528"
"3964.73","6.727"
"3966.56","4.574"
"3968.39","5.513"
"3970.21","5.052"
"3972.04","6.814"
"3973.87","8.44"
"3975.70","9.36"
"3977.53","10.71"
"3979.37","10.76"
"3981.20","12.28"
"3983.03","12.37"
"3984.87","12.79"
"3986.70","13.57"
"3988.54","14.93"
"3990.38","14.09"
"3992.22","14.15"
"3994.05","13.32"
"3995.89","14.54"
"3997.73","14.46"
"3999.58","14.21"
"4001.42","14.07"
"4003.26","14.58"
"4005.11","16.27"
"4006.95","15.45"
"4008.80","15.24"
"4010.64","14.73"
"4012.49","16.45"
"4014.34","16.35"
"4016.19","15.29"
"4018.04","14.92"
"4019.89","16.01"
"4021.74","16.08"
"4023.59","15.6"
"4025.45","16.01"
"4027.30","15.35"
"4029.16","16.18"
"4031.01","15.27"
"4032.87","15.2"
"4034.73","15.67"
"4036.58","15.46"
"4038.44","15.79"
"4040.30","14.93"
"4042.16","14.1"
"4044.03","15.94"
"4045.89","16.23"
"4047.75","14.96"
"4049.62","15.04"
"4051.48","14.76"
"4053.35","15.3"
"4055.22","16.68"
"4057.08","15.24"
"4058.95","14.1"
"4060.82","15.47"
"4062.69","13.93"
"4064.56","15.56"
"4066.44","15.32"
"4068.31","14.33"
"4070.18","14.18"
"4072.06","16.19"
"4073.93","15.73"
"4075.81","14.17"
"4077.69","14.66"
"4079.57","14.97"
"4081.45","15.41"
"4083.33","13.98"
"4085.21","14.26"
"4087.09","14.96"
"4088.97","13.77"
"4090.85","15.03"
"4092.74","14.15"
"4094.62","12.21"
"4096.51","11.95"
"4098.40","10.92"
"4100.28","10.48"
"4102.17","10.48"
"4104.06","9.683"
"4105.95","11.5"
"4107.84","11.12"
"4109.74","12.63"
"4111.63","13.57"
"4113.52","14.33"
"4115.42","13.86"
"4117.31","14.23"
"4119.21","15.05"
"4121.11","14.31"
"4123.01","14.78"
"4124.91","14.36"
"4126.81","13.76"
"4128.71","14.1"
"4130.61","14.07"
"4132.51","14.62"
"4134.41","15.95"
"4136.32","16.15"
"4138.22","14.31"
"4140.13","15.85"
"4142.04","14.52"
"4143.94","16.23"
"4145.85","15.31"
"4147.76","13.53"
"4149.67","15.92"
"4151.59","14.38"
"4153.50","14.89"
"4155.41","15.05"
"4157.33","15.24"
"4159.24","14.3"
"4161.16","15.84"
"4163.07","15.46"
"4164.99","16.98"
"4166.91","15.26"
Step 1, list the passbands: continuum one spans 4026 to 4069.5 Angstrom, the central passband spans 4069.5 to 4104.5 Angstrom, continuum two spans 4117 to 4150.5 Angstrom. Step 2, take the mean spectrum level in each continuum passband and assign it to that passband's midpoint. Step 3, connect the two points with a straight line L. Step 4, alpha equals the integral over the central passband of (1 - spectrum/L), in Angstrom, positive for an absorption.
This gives 3.5 Angstrom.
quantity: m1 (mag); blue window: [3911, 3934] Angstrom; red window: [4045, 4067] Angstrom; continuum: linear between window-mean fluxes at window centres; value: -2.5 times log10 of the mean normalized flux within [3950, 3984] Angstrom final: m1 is 0.28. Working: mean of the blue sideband 11.1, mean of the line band 9.63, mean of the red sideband 15.2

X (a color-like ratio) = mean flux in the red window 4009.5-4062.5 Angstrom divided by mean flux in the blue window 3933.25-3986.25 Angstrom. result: 1.6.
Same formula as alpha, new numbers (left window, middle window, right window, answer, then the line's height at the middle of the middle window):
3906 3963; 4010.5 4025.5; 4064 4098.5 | -3.3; 12.9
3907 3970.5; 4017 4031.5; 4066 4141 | -4.1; 12.2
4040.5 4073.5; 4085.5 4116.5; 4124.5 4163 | 5.1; 15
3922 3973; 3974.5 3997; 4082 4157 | -4.5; 10.6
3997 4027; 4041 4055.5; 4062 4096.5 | -0.4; 14.9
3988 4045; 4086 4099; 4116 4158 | 1.4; 15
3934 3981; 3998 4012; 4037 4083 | -3.1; 12.2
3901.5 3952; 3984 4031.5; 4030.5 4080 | -4.7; 13.6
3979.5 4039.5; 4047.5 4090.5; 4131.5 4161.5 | 0.1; 15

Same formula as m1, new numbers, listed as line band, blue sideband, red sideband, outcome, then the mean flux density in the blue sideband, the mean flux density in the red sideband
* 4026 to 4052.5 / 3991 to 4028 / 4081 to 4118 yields -0.07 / 15.1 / 12.9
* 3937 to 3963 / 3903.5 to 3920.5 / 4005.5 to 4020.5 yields 0.17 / 12.3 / 15.6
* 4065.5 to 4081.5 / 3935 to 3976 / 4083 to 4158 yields -0.18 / 9.72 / 13.9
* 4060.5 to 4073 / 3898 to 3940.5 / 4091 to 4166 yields -0.15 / 10.9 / 14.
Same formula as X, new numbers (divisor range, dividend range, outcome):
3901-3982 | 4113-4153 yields 1.42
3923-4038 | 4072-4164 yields 1.15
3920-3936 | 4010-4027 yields 1.67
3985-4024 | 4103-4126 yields 0.89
